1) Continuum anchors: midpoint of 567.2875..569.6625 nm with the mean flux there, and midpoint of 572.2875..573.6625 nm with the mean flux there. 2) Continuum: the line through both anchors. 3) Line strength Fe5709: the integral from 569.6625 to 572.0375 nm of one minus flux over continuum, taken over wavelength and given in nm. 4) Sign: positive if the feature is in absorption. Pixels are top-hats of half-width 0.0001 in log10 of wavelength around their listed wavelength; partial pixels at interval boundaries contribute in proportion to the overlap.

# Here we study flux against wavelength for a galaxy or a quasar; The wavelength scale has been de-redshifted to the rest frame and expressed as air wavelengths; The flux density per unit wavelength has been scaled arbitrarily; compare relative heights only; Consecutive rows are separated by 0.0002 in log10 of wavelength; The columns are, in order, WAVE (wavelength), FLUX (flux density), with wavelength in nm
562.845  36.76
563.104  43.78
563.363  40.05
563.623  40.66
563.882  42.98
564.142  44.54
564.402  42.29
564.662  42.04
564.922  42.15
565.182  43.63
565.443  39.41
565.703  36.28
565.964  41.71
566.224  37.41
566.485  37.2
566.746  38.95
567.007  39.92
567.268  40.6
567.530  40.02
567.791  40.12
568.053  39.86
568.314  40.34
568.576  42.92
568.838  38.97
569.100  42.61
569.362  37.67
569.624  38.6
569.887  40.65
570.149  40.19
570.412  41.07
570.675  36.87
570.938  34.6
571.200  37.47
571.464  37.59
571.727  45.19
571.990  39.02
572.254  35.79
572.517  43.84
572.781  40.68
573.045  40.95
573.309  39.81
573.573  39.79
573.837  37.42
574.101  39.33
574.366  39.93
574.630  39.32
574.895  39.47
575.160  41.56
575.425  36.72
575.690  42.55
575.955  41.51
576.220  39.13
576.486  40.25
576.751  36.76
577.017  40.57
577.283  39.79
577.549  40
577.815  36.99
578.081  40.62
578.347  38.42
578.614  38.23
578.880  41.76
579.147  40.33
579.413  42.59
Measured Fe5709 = 0.076 nm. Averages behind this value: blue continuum 40.2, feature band 39.2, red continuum 40.7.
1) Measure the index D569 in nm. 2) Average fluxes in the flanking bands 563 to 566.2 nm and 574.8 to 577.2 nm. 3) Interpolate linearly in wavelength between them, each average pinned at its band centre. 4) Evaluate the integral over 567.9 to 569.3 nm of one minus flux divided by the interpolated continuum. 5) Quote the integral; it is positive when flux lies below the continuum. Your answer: 0.00 nm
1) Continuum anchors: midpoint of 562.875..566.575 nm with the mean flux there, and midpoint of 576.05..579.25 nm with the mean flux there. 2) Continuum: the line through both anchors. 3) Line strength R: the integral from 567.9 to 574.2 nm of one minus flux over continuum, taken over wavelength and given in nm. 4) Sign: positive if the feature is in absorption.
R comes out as 0.09 nm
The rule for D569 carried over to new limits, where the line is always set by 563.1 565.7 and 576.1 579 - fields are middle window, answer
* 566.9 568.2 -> 0.03 nm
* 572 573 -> 0.01 nm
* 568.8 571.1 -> 0.10 nm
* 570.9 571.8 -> 0.04 nm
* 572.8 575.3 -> 0.01 nm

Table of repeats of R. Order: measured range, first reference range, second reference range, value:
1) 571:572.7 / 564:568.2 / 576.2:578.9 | 0.01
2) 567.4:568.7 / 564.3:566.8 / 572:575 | -0.02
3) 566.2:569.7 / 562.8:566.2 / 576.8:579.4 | 0.10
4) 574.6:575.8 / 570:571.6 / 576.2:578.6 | -0.04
